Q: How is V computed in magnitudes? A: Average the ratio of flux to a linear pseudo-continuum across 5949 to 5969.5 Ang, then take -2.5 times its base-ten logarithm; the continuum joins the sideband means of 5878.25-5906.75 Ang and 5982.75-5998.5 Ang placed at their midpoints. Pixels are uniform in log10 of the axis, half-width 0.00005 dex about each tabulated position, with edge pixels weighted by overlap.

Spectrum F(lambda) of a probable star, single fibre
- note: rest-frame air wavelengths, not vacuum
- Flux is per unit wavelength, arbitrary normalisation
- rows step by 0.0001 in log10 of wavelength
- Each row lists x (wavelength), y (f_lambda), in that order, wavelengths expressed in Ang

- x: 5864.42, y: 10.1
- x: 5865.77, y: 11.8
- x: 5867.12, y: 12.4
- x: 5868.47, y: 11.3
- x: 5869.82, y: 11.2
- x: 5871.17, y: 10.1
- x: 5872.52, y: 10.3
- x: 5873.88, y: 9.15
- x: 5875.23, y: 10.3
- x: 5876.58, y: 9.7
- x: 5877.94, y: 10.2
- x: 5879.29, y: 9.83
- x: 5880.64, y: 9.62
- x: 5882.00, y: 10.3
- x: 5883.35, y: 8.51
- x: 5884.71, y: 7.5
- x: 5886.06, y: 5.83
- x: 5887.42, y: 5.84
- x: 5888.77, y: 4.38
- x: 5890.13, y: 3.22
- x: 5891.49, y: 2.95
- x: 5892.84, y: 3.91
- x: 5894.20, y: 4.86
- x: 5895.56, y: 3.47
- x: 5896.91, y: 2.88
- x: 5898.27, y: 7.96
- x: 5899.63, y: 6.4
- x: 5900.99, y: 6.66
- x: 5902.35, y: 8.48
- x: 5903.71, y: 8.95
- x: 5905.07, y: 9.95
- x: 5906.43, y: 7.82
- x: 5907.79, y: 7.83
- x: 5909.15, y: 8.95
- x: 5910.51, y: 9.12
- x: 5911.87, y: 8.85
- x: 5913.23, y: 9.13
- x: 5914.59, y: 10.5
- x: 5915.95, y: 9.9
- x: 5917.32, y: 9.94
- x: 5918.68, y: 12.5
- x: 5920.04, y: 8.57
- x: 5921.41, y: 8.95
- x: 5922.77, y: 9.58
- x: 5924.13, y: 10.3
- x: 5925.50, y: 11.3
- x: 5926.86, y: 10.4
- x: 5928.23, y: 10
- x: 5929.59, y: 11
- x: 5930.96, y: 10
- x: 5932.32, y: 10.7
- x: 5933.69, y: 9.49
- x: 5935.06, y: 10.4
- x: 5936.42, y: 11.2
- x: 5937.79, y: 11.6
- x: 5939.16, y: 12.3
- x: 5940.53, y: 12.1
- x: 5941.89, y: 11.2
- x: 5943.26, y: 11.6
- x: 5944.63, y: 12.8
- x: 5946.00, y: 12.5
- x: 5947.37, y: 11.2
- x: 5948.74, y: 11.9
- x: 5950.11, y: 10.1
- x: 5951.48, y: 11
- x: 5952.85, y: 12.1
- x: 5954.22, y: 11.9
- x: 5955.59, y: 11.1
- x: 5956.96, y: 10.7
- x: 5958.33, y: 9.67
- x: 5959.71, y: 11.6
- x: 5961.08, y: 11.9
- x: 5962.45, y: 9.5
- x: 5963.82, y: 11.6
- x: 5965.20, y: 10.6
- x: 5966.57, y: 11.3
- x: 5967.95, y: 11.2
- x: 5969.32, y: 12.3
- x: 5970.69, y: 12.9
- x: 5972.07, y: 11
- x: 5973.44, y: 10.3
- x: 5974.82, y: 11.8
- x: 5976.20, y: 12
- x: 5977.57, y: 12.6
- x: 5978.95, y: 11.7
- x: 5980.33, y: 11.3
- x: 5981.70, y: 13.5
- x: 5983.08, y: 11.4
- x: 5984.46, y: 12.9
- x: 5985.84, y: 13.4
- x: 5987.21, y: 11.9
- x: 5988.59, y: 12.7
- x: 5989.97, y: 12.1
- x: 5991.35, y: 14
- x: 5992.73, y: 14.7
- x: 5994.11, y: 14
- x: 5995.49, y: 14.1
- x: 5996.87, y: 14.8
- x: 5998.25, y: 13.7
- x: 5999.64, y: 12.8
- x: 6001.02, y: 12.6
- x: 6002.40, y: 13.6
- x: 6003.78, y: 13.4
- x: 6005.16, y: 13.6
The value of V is 0.01 mag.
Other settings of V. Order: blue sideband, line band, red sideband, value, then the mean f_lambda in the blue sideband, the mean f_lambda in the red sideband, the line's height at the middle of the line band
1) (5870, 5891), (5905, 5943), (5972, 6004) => 0.00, 8.33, 12.8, 10.1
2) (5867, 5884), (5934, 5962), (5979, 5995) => 0.05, 10.2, 12.9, 11.9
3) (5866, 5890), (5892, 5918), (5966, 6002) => 0.30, 9.11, 12.6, 10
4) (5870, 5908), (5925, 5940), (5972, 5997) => -0.10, 7.43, 12.6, 9.8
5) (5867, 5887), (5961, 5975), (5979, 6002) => 0.10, 9.62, 13.1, 12.4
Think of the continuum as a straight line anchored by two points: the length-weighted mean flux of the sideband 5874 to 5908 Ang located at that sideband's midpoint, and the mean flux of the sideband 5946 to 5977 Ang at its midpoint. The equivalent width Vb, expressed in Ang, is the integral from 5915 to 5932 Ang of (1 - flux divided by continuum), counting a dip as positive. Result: -2.2 Ang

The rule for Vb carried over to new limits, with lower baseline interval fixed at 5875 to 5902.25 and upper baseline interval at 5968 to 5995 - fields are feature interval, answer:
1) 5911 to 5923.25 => -1.9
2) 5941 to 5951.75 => -1.4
